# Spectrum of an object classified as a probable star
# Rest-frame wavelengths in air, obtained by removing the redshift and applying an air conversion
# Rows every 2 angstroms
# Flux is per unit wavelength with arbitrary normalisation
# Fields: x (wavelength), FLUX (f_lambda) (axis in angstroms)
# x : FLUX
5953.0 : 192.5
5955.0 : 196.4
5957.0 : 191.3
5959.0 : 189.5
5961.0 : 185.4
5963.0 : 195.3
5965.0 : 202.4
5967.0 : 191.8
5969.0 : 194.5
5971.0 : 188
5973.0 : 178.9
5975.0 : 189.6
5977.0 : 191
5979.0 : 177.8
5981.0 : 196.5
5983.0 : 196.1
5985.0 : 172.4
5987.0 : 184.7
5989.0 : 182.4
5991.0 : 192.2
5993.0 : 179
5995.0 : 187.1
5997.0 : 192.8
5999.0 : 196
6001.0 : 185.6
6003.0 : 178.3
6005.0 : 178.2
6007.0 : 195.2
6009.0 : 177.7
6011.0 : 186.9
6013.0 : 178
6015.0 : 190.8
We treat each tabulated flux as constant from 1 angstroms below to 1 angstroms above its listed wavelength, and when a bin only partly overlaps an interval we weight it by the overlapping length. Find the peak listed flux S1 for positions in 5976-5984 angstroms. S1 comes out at 196.5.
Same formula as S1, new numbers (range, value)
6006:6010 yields 195.2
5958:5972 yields 202.4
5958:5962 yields 189.5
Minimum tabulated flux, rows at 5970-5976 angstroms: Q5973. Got 178.9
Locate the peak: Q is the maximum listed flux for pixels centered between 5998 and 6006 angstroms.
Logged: 196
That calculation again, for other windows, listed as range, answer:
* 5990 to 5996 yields 192.2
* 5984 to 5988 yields 184.7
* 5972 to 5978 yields 191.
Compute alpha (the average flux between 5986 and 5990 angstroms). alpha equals 184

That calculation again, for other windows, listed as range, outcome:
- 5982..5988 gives 184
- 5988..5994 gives 185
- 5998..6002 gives 191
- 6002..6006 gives 178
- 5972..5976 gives 184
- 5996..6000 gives 194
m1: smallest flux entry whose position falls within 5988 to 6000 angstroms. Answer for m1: 179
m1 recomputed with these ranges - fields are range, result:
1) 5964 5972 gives 188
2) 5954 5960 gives 189.5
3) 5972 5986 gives 172.4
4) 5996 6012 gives 177.7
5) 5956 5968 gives 185.4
